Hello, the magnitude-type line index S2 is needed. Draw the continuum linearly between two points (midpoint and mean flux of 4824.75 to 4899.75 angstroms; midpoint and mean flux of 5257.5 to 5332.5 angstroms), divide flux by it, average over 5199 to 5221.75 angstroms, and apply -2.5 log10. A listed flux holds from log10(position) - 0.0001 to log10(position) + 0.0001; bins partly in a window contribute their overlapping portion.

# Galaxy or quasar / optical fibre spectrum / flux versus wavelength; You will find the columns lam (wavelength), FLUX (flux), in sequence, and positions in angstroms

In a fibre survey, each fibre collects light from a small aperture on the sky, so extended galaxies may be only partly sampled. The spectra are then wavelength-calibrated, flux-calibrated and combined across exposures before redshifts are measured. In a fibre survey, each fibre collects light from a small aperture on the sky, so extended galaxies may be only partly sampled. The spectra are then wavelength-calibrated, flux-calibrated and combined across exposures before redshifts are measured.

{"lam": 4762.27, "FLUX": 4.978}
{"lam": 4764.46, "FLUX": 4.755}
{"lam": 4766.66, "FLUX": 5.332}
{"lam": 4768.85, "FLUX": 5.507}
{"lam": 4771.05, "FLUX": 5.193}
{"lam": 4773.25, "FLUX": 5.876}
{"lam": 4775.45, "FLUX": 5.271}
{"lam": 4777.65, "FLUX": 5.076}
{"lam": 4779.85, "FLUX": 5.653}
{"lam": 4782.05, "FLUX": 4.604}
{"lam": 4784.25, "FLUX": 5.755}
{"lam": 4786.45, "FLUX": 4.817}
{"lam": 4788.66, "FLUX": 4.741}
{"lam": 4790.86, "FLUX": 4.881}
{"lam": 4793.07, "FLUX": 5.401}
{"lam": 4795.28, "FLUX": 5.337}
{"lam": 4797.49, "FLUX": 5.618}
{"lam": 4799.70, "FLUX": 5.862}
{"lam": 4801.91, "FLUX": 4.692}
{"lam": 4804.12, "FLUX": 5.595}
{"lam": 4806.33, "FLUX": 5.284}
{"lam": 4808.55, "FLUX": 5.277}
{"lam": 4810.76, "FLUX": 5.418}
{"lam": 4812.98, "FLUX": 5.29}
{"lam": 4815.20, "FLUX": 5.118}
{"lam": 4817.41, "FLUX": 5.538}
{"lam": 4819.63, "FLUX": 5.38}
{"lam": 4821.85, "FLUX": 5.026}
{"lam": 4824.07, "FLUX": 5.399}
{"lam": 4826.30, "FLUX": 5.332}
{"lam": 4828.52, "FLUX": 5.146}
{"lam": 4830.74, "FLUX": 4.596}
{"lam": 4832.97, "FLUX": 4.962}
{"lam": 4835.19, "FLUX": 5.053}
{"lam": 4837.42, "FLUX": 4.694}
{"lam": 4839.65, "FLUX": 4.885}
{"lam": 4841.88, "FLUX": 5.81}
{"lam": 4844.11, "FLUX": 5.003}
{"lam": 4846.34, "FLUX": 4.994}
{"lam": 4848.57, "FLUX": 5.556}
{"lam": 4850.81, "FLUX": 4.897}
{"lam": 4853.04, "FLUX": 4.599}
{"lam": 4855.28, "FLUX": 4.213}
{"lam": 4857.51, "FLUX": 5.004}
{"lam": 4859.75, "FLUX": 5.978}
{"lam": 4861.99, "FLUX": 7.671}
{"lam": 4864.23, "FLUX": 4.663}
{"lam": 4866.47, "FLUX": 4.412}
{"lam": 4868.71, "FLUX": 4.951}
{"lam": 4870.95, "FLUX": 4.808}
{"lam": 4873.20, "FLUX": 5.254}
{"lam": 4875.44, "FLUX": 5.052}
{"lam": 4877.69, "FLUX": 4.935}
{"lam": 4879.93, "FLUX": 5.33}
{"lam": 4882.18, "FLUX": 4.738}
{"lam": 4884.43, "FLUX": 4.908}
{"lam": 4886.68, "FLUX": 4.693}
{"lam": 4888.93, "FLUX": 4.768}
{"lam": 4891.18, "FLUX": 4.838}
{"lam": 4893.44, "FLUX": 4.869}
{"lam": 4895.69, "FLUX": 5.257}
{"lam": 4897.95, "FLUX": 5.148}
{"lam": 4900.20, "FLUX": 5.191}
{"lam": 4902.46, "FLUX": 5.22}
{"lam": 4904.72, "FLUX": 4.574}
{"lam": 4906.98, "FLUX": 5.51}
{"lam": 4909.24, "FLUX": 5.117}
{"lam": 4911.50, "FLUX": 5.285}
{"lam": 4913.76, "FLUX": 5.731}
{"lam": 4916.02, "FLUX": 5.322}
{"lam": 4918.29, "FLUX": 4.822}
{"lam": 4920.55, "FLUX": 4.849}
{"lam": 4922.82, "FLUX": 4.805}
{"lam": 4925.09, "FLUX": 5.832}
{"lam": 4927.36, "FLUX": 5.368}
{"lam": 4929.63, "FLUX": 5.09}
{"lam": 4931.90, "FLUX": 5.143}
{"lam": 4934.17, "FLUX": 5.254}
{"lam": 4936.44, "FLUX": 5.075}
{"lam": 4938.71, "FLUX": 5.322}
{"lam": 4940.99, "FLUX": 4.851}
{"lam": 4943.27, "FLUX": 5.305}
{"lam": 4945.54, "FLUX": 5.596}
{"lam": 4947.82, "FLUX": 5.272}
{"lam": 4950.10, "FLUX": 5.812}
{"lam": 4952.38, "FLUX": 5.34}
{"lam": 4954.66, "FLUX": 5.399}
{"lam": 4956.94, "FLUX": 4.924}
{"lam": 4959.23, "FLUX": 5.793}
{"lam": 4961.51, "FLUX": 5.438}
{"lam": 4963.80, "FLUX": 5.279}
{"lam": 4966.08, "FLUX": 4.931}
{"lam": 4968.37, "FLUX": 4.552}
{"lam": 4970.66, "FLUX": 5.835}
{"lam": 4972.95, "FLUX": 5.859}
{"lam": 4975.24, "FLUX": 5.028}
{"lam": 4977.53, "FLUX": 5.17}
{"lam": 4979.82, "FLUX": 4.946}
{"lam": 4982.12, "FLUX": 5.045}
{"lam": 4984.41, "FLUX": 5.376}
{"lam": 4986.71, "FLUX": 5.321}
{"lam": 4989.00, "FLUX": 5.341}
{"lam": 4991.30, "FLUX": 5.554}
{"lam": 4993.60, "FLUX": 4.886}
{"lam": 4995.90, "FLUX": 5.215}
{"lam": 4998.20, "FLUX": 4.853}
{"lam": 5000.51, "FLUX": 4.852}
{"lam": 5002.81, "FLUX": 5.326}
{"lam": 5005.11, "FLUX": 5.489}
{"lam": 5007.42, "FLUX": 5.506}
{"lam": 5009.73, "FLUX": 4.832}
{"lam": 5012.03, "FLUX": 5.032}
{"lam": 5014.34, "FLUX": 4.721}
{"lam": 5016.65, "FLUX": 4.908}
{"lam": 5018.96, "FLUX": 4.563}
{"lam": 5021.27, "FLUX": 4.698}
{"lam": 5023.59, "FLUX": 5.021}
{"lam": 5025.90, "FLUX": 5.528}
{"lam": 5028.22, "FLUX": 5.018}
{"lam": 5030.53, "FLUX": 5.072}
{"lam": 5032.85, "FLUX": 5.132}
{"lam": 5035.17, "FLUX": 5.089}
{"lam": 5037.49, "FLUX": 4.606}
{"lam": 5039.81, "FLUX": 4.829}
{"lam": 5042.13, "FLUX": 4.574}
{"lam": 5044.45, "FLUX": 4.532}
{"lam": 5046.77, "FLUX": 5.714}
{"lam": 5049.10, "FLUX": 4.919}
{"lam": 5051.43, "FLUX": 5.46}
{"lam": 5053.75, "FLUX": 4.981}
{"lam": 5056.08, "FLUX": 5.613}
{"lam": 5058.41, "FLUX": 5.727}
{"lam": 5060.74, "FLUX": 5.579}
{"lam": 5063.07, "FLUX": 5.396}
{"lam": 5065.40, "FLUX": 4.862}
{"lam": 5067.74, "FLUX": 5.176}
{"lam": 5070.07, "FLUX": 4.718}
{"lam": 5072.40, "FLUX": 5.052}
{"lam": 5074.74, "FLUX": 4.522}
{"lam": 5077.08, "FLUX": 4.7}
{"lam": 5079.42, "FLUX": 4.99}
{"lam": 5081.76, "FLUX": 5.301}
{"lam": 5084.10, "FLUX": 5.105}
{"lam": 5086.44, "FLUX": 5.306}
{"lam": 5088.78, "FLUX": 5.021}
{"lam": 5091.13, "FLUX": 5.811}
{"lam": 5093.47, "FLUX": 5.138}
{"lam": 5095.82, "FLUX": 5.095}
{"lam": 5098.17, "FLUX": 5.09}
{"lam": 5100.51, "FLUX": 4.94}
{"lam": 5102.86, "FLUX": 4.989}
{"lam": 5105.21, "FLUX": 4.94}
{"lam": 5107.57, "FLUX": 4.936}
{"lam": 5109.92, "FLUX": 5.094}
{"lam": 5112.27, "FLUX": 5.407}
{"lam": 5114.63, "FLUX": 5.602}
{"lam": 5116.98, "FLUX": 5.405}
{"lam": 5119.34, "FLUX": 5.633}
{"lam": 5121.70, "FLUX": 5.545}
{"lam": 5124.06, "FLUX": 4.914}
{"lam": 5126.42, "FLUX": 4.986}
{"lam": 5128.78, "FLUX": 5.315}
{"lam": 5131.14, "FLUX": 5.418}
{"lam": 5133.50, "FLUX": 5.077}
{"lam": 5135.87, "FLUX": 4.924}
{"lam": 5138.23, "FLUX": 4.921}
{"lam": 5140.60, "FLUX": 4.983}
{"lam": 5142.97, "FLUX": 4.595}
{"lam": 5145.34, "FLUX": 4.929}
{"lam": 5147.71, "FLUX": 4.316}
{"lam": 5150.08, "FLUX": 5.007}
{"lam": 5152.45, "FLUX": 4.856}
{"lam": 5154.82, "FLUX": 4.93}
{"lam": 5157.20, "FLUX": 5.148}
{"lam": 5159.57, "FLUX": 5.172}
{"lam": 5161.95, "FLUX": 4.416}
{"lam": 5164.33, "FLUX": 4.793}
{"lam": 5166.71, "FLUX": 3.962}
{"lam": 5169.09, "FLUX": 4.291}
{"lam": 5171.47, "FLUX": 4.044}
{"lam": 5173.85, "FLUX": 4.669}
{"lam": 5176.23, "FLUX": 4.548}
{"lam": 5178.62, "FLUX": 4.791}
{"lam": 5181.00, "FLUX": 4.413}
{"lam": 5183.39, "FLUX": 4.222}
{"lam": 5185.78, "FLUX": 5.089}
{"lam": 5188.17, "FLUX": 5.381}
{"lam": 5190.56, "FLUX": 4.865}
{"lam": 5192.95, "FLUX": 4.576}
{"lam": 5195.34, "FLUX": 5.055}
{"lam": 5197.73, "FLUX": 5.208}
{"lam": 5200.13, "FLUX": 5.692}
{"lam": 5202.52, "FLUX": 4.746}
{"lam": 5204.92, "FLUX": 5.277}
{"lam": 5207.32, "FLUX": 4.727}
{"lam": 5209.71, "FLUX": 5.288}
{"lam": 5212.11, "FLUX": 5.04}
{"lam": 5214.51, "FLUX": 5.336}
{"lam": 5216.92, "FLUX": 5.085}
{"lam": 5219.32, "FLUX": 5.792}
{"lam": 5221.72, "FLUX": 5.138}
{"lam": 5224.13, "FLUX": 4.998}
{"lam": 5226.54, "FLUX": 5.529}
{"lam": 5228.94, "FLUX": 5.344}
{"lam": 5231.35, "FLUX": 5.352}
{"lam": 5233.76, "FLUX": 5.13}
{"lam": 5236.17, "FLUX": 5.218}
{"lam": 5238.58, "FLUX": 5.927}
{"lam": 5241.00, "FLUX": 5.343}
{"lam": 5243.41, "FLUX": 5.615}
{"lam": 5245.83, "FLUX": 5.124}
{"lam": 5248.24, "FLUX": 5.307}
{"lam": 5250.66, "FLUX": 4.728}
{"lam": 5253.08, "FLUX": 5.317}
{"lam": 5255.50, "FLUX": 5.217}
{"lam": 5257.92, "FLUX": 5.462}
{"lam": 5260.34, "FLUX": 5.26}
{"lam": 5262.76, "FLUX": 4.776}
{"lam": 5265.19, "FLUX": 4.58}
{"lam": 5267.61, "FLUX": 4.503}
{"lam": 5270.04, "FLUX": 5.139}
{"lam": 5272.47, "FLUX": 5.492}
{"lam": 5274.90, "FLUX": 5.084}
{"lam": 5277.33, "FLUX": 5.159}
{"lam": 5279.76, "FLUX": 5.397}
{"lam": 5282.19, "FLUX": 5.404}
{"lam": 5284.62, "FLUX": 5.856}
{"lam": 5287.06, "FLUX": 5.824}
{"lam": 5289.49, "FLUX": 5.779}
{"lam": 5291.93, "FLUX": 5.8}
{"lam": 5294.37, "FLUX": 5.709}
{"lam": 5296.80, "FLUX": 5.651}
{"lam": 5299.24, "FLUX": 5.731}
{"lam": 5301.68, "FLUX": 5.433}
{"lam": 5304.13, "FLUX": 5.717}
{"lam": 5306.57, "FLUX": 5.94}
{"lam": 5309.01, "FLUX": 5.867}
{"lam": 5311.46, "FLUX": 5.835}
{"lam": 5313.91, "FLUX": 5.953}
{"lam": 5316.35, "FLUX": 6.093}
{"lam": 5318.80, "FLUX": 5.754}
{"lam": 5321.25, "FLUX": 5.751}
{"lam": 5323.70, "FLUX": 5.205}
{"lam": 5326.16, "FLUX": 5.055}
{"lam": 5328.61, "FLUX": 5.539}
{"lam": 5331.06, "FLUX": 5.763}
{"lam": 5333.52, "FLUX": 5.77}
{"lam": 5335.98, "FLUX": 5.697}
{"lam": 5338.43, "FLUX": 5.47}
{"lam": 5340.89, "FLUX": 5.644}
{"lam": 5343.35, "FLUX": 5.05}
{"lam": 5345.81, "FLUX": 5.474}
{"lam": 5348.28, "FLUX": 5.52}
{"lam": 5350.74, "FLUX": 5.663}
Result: 0.04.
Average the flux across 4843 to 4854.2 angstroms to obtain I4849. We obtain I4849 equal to 5.01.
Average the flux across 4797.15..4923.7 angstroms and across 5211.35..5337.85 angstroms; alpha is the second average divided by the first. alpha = 1.1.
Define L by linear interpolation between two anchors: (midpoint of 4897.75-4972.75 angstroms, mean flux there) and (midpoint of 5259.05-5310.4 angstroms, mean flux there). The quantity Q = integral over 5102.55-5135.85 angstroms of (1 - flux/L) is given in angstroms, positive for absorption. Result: 0.7 angstroms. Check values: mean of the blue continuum 5.25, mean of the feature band 5.23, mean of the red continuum 5.44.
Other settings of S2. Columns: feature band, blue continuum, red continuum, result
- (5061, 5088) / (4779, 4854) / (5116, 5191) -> -0.02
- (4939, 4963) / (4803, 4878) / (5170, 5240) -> -0.05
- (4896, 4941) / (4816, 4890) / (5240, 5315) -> -0.01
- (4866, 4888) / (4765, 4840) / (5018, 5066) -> 0.06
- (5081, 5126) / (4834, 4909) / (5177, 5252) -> -0.02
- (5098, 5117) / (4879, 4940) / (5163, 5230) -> -0.04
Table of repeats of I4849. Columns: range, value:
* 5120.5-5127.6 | 5.15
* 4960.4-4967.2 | 5.22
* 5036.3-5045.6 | 4.64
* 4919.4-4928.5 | 5.21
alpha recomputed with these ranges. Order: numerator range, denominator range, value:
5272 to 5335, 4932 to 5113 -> 1.10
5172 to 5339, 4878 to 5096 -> 1.03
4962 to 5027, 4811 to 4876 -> 1.00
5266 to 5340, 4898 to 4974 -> 1.06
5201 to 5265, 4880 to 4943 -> 1.02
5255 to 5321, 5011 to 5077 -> 1.09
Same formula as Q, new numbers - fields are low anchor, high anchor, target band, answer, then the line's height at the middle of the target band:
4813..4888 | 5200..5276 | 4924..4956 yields -1.2 angstroms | 5.13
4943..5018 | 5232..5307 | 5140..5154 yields 1.4 angstroms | 5.31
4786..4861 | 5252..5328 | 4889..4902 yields 0.4 angstroms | 5.21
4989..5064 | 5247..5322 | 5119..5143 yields 0.6 angstroms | 5.25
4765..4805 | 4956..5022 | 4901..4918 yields -0.1 angstroms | 5.2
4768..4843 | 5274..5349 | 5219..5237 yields 0.8 angstroms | 5.55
